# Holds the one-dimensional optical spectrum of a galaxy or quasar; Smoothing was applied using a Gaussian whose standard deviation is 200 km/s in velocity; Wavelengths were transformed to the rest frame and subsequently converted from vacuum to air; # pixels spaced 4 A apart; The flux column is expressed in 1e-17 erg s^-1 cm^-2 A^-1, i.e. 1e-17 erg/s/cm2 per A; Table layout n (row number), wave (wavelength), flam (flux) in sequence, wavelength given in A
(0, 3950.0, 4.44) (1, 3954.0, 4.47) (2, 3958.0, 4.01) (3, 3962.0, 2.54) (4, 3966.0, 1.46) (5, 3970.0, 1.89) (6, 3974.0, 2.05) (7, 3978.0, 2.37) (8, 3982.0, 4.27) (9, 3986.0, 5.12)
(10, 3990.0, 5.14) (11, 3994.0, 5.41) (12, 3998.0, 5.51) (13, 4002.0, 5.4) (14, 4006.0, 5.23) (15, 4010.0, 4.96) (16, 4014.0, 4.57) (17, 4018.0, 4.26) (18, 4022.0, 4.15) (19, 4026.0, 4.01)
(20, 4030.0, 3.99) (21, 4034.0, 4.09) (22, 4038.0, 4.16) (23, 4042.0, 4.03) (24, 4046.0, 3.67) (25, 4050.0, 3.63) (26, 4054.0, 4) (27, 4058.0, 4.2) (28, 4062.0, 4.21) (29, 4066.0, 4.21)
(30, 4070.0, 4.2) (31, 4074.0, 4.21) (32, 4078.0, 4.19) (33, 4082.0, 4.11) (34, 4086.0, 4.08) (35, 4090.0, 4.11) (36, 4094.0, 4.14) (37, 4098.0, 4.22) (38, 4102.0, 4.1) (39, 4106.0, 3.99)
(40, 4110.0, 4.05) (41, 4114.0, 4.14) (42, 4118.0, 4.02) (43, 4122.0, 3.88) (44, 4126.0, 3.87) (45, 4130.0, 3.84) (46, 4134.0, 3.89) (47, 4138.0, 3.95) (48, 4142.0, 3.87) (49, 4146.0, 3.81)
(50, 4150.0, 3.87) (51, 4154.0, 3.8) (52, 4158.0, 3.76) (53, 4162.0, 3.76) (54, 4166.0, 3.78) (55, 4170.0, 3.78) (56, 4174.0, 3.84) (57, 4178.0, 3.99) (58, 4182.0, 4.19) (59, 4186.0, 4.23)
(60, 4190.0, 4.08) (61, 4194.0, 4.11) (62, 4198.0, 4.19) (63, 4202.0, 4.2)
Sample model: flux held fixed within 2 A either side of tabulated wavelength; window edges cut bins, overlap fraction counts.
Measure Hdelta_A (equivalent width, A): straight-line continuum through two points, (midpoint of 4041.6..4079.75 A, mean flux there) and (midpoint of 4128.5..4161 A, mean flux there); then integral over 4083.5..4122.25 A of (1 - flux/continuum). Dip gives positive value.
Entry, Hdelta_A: -1.3 A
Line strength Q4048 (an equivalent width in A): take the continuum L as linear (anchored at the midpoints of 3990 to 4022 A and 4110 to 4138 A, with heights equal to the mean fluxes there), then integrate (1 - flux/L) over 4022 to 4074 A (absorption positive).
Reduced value 6.5 A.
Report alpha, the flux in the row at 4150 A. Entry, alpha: 3.87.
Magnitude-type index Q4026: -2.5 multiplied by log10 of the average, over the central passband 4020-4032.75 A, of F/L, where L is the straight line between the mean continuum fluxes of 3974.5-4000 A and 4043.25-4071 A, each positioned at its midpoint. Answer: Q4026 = 0.04 mag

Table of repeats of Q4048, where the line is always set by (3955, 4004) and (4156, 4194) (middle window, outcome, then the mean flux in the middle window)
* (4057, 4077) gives -1.83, 4.21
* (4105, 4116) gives -0.50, 4.07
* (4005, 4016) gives -3.14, 4.89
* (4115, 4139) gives -0.08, 3.92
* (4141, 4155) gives 0.30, 3.84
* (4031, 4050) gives -0.60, 3.95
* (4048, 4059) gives -0.23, 3.92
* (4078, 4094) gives -1.02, 4.12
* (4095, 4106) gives -0.70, 4.13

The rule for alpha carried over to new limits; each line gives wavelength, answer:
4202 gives 4.2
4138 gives 3.95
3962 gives 2.54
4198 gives 4.19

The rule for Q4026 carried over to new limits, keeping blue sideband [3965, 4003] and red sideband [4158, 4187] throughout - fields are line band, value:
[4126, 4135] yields 0.01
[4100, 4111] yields -0.04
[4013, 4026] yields -0.10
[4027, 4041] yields -0.05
